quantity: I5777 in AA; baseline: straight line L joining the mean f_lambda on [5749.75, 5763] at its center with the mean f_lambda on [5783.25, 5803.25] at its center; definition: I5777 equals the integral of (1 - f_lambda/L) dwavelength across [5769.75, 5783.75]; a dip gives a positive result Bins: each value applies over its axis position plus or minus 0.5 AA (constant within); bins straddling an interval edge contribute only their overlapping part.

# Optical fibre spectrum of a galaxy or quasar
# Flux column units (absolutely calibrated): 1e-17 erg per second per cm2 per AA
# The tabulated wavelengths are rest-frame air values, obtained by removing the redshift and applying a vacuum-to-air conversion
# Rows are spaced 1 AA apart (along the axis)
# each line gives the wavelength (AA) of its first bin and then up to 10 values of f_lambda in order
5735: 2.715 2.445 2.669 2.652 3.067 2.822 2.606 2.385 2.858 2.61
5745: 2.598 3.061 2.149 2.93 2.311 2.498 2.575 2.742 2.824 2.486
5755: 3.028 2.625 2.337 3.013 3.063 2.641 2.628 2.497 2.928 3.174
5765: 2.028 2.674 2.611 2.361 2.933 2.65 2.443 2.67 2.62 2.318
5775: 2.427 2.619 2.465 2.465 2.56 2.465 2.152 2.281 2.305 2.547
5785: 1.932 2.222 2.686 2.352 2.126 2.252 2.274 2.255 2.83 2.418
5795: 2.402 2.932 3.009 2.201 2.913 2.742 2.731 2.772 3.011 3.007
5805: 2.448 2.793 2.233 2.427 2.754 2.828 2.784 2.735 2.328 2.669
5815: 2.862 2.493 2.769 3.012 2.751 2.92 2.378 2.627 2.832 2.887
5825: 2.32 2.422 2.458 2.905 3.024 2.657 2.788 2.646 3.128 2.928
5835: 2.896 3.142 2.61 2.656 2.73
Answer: 0.78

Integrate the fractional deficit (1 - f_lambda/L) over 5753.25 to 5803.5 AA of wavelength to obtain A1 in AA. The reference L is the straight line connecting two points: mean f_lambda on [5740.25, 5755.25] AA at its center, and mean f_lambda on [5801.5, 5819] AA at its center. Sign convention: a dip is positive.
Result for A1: 2.0 AA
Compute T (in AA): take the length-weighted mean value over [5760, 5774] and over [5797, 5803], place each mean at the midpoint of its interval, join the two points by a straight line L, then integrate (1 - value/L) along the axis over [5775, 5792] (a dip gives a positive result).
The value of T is 2.0 AA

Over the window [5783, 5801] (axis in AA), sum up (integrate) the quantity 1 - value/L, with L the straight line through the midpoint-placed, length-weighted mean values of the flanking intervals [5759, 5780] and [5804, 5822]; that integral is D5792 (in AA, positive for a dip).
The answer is 1.1 AA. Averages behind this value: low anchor 2.59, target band 2.48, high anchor 2.67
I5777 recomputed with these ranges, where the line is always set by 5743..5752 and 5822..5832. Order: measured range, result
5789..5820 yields 0.2 AA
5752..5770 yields -0.5 AA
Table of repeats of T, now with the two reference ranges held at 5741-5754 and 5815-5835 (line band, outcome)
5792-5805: -0.08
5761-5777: 0.37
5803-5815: 0.24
